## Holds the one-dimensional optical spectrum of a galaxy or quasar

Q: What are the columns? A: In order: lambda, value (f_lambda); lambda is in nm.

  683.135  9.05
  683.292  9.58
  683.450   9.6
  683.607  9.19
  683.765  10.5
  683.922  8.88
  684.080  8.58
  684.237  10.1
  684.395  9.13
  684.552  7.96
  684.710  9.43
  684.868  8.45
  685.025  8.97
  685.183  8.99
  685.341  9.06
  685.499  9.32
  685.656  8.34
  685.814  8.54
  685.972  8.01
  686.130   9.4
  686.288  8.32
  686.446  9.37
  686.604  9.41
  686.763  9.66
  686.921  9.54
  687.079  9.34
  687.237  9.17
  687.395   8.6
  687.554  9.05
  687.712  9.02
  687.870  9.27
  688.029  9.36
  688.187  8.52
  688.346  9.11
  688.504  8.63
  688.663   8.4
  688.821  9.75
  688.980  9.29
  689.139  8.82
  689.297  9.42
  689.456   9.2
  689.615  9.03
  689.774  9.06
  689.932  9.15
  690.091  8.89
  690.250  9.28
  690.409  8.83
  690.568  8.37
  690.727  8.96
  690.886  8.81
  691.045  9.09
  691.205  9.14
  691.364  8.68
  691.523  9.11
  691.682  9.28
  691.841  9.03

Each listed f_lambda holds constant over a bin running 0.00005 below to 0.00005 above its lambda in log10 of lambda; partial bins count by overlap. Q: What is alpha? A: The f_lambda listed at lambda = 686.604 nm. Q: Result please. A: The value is 9.41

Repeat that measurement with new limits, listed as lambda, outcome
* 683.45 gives 9.6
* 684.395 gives 9.13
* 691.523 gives 9.11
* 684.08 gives 8.58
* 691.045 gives 9.09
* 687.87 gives 9.27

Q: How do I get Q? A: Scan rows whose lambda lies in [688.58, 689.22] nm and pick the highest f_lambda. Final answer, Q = 9.75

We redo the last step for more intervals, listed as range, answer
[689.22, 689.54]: 9.42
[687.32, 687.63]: 9.05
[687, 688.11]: 9.36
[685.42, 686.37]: 9.4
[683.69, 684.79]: 10.5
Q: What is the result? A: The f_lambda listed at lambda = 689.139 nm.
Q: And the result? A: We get 8.82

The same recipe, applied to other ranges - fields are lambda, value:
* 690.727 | 8.96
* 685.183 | 8.99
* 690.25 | 9.28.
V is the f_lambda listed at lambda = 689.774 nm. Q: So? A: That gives 9.06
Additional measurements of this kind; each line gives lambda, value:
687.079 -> 9.34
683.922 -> 8.88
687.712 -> 9.02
